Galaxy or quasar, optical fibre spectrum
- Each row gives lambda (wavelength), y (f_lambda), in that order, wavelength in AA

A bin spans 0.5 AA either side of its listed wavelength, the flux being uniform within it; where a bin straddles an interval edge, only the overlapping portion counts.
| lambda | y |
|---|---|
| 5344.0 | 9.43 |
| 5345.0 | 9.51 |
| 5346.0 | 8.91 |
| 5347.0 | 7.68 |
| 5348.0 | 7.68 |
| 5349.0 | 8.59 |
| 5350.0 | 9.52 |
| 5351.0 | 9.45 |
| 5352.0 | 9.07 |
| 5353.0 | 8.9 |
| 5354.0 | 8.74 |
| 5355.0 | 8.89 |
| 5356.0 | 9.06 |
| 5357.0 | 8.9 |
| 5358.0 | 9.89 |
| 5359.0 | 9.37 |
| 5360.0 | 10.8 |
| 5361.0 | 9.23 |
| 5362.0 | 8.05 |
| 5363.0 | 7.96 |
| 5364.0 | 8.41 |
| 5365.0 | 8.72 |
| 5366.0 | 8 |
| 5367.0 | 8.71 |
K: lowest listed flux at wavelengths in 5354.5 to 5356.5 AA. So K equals 8.89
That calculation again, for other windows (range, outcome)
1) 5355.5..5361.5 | 8.9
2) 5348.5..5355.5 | 8.59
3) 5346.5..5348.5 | 7.68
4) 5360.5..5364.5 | 7.96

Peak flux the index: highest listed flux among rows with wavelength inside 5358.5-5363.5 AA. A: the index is 10.8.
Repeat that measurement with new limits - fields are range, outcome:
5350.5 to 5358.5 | 9.89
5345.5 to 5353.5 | 9.52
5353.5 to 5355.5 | 8.89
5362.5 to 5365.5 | 8.72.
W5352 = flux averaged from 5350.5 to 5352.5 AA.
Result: 9.26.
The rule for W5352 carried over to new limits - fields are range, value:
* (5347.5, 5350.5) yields 8.6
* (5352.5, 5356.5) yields 8.9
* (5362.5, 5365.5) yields 8.36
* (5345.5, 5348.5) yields 8.09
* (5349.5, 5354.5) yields 9.14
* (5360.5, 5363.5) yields 8.41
